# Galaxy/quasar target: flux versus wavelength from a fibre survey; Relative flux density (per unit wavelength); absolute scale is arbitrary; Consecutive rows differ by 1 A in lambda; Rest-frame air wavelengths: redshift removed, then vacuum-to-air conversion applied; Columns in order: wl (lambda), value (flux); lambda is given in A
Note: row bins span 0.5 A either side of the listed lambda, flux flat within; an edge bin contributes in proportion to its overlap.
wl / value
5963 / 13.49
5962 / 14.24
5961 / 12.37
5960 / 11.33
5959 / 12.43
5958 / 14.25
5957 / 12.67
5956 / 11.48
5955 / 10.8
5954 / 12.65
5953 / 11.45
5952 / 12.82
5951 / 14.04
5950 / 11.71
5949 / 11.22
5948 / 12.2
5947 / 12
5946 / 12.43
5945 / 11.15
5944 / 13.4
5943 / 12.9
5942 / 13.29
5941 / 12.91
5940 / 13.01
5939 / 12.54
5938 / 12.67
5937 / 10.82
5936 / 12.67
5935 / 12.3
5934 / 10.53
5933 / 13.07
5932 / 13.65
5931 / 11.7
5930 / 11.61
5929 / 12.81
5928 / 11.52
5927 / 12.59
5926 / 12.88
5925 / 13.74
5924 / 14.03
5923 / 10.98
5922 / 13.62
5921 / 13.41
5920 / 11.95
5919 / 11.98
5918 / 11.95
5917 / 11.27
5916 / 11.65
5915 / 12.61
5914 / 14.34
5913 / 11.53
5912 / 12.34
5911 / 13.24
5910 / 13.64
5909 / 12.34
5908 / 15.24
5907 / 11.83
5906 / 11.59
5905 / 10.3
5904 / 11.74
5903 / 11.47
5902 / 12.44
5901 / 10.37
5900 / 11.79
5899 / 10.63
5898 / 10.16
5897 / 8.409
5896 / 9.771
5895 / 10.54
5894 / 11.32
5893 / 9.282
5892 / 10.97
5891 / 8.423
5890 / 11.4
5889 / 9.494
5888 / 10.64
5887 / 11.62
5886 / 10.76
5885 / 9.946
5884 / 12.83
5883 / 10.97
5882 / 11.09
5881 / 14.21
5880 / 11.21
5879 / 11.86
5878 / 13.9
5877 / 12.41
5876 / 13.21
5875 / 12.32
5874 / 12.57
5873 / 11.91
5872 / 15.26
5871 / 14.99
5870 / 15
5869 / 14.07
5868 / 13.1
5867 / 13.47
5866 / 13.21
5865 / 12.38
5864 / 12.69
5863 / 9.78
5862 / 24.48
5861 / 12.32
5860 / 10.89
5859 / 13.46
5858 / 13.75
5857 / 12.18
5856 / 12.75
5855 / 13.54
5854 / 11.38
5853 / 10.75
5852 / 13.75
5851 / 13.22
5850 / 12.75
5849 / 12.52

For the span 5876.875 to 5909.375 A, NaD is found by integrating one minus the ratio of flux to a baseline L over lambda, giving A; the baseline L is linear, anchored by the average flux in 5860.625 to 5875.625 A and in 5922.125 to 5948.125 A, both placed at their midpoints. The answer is 5.1 A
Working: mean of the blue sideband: 13.8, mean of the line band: 11.2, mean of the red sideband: 12.5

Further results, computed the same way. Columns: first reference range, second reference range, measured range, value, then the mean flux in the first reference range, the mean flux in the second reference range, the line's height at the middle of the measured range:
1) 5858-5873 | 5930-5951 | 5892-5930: 3.0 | 13.9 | 12.3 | 12.9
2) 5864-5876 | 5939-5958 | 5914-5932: 0.4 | 13.4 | 12.4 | 12.7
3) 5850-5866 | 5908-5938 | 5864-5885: 0.1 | 13.1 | 12.5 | 13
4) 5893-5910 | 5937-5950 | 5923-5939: -0.5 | 11.3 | 12.4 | 12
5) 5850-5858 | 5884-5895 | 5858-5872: -2.3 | 12.6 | 10.5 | 12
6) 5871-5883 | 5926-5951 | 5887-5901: 2.6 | 12.7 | 12.3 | 12.6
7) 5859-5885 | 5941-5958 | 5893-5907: 2.2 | 13.1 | 12.3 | 12.9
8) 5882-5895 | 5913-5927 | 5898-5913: -0.3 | 10.7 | 12.6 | 11.7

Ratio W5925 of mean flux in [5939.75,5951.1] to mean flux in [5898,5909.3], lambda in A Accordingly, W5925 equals 1.06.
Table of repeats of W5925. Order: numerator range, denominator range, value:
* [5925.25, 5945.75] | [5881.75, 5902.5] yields 1.17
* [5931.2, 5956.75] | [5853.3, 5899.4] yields 1.01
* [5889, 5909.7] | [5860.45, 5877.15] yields 0.80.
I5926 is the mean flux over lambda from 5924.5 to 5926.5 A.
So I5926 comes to 13.3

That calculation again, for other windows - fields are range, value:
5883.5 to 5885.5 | 11.4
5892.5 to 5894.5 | 10.3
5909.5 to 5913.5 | 12.7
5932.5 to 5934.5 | 11.8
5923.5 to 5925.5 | 13.9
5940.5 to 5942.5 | 13.1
